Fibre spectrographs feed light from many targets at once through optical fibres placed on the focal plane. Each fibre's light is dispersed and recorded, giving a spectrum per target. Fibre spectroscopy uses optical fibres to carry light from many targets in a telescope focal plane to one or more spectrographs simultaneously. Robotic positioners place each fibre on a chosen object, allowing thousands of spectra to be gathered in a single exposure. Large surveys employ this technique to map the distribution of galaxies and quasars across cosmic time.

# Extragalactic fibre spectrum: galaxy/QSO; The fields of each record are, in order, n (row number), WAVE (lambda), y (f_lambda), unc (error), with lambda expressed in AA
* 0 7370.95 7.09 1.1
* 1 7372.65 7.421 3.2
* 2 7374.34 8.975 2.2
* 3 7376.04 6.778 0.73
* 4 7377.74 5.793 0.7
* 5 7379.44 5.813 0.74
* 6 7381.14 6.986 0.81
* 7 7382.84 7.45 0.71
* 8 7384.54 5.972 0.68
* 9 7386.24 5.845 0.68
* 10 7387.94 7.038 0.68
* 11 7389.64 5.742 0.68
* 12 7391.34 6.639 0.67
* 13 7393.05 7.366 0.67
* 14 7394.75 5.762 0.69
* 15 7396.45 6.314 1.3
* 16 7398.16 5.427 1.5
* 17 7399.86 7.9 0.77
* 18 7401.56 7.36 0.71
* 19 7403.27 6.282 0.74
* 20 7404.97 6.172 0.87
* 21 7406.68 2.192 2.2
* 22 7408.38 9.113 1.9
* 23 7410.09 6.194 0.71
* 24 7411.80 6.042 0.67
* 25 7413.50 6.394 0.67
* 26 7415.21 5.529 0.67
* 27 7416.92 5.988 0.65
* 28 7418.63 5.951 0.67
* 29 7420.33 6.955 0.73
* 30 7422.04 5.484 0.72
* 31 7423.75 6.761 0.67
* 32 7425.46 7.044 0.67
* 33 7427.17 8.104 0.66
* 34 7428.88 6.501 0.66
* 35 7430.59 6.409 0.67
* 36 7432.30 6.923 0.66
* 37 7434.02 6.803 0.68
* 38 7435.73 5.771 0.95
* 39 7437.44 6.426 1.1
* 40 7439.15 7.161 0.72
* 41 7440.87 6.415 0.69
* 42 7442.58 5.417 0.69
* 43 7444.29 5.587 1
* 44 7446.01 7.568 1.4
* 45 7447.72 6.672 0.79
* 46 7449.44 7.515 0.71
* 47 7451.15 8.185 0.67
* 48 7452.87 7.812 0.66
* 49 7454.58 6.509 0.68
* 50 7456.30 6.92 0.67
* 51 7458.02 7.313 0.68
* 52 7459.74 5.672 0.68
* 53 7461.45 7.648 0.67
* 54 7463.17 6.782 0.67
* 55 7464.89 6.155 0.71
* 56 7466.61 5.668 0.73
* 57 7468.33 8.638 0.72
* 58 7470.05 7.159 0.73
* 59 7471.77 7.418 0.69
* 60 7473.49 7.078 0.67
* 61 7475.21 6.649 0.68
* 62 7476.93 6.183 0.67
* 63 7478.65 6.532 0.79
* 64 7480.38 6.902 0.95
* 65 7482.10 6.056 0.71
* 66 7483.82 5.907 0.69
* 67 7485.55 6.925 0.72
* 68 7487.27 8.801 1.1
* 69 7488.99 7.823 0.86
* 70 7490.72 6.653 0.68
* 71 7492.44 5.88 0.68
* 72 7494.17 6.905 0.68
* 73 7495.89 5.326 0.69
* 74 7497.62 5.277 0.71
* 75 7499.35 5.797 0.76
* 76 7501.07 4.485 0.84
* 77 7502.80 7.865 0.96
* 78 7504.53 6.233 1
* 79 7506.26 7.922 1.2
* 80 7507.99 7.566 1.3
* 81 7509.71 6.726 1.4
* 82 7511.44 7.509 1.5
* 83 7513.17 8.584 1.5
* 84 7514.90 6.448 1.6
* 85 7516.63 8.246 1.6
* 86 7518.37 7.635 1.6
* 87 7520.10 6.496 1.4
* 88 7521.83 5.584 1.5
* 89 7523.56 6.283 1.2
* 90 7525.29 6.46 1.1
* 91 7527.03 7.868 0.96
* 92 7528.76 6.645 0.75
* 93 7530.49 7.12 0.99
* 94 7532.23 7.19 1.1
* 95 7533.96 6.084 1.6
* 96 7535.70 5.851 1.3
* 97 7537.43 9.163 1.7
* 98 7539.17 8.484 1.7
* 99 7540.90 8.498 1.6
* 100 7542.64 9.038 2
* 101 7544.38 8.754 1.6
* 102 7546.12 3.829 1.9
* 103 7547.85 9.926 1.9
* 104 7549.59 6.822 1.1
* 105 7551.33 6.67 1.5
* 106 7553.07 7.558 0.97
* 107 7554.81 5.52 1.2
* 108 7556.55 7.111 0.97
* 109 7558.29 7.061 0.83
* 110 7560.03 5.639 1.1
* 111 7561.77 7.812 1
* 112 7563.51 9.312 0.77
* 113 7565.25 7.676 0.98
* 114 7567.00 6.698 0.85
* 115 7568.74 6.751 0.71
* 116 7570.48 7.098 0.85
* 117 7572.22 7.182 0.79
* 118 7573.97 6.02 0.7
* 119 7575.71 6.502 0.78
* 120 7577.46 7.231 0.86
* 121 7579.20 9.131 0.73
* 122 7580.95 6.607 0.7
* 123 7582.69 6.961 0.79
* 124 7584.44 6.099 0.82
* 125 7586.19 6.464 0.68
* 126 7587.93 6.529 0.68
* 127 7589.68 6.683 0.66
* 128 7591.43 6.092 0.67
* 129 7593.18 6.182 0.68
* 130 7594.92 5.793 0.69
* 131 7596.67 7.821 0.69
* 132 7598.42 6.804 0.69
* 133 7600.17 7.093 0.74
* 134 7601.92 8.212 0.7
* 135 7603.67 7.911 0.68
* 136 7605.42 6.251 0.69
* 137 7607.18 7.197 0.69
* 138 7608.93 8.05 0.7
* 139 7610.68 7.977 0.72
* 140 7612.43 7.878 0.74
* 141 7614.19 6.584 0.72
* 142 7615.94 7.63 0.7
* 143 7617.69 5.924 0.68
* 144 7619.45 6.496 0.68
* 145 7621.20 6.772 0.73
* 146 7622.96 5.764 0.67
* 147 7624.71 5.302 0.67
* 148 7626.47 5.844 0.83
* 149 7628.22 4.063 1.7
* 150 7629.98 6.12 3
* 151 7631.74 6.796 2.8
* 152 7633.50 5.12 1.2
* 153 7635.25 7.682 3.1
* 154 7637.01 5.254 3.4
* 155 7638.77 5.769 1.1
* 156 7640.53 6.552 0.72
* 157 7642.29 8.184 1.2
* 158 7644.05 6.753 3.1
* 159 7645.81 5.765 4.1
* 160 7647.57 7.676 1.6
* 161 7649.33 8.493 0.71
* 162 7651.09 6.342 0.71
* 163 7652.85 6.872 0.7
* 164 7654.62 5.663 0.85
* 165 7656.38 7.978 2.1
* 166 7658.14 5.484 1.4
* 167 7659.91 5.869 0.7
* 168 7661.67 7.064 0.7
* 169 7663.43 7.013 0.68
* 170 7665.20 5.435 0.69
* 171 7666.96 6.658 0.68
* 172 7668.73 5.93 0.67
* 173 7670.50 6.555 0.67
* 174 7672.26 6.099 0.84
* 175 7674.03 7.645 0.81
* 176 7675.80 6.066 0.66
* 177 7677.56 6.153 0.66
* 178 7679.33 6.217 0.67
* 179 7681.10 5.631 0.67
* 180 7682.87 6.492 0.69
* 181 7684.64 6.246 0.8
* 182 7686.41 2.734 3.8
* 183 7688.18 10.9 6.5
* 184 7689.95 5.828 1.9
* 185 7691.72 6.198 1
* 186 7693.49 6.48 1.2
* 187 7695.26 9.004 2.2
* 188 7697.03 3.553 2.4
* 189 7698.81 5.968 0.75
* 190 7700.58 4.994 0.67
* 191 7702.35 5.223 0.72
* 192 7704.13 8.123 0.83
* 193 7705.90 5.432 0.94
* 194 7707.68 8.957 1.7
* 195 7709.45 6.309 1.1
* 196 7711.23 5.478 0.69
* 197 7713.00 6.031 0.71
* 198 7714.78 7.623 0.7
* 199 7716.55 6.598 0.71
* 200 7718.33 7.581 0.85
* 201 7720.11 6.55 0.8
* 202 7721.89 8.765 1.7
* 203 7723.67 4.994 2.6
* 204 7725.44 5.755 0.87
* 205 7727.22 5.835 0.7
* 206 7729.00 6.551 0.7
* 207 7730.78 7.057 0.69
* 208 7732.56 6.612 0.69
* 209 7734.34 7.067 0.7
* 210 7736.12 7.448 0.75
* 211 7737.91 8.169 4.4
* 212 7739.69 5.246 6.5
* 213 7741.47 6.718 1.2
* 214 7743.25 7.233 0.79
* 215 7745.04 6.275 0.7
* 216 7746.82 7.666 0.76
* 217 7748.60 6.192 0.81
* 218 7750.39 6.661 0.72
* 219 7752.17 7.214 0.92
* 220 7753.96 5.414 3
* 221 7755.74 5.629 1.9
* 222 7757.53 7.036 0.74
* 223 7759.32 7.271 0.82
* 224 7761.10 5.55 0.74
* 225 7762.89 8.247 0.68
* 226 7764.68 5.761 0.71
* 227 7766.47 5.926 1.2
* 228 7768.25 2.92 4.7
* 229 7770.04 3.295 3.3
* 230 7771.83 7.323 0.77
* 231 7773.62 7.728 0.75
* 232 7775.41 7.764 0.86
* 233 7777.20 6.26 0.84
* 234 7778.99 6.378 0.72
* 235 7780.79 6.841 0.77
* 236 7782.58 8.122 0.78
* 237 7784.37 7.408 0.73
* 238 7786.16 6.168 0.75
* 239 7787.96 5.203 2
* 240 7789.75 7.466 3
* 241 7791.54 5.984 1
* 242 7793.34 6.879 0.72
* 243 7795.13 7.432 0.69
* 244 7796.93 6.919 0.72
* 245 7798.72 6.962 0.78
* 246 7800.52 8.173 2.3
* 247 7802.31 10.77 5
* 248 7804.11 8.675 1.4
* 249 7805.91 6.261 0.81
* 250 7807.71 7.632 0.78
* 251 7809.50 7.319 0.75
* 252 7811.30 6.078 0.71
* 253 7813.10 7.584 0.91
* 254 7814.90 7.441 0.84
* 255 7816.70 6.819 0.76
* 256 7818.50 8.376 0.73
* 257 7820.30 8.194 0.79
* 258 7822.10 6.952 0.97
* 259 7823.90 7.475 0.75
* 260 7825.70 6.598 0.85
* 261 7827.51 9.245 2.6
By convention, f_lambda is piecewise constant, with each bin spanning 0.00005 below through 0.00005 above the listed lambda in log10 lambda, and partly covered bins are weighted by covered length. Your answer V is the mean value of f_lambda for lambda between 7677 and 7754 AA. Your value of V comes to 6.54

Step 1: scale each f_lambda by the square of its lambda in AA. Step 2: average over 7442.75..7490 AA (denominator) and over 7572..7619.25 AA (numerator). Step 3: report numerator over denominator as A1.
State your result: 1.04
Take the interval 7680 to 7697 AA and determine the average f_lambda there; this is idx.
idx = 6.45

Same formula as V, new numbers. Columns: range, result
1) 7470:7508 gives 6.64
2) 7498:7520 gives 7.02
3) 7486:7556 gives 7.04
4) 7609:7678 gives 6.51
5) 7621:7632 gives 5.69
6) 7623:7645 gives 6.11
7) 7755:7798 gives 6.48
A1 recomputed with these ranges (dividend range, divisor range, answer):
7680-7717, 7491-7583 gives 0.94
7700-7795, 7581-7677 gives 1.02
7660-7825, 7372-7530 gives 1.08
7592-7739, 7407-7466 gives 1.05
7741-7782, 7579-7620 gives 0.96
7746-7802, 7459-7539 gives 1.04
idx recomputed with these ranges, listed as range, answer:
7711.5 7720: 6.82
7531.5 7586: 7.22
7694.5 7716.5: 6.38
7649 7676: 6.55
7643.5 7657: 6.93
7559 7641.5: 6.75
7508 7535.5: 6.98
